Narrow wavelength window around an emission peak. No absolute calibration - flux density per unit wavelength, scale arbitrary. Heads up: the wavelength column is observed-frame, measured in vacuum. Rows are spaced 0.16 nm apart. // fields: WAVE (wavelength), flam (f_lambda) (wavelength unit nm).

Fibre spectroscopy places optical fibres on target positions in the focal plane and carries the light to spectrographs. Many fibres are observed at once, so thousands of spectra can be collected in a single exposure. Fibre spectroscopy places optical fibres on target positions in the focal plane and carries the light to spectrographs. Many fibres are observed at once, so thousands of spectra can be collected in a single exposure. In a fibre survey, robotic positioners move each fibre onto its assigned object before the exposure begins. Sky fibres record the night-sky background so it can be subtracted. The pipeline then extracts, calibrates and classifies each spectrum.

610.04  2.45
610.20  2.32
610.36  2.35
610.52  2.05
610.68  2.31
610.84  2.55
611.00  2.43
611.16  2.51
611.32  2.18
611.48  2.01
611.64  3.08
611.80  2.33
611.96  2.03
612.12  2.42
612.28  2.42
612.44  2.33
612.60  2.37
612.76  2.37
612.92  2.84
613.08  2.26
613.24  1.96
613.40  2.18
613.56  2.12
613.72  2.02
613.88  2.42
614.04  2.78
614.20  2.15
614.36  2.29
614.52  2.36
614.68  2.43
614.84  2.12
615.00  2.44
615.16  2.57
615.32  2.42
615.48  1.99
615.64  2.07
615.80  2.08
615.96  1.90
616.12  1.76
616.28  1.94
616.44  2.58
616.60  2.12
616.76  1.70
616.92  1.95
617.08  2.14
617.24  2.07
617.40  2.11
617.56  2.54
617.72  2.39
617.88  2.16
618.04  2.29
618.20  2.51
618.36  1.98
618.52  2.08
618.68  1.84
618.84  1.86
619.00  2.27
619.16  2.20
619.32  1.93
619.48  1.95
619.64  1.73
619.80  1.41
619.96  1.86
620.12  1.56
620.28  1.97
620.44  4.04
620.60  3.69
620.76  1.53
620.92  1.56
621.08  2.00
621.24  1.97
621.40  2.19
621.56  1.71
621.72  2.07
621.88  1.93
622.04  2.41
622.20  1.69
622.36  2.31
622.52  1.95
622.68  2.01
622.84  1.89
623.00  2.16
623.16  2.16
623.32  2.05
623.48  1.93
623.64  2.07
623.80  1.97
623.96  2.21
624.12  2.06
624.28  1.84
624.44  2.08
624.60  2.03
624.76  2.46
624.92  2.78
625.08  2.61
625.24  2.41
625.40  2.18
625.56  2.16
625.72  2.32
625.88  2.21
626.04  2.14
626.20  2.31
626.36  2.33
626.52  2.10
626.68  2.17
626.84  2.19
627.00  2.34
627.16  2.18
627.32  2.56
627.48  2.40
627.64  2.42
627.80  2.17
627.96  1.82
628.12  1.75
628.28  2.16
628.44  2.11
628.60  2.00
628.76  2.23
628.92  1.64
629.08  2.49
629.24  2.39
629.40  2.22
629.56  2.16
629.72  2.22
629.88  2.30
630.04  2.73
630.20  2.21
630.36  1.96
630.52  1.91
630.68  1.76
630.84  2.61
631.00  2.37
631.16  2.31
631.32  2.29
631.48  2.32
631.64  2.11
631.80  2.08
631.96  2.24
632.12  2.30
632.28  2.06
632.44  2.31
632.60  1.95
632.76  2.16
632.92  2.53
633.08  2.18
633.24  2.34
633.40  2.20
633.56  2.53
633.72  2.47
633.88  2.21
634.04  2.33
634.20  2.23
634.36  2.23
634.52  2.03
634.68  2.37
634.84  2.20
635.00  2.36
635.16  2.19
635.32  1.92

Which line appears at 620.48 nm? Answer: Hbeta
